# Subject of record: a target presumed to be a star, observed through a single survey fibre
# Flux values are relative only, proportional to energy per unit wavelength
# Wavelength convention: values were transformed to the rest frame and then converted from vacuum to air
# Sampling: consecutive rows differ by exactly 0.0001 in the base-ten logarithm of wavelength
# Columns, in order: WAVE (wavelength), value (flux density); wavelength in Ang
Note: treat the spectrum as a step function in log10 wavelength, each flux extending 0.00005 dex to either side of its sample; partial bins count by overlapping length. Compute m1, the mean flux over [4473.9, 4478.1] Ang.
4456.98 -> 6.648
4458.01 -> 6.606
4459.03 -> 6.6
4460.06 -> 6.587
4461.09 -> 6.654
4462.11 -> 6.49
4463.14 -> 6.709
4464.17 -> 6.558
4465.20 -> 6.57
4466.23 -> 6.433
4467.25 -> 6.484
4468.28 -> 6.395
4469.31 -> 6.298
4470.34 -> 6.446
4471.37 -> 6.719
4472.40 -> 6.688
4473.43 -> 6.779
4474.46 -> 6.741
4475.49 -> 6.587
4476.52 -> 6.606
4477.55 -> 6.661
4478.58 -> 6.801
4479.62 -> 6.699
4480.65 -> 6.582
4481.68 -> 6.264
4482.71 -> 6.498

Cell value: 6.66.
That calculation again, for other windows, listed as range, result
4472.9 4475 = 6.76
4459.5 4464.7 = 6.59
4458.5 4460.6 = 6.6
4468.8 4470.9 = 6.38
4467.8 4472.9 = 6.51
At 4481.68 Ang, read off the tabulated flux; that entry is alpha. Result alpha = 6.264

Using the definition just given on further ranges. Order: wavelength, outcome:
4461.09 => 6.654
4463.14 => 6.709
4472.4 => 6.688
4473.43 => 6.779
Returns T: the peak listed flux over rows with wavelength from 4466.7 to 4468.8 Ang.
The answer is 6.484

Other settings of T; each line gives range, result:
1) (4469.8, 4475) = 6.779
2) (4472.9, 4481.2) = 6.801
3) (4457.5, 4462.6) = 6.654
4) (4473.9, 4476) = 6.741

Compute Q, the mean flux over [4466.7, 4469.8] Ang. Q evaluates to 6.41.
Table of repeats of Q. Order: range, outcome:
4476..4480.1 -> 6.68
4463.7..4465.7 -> 6.56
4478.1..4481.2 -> 6.68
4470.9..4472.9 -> 6.7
